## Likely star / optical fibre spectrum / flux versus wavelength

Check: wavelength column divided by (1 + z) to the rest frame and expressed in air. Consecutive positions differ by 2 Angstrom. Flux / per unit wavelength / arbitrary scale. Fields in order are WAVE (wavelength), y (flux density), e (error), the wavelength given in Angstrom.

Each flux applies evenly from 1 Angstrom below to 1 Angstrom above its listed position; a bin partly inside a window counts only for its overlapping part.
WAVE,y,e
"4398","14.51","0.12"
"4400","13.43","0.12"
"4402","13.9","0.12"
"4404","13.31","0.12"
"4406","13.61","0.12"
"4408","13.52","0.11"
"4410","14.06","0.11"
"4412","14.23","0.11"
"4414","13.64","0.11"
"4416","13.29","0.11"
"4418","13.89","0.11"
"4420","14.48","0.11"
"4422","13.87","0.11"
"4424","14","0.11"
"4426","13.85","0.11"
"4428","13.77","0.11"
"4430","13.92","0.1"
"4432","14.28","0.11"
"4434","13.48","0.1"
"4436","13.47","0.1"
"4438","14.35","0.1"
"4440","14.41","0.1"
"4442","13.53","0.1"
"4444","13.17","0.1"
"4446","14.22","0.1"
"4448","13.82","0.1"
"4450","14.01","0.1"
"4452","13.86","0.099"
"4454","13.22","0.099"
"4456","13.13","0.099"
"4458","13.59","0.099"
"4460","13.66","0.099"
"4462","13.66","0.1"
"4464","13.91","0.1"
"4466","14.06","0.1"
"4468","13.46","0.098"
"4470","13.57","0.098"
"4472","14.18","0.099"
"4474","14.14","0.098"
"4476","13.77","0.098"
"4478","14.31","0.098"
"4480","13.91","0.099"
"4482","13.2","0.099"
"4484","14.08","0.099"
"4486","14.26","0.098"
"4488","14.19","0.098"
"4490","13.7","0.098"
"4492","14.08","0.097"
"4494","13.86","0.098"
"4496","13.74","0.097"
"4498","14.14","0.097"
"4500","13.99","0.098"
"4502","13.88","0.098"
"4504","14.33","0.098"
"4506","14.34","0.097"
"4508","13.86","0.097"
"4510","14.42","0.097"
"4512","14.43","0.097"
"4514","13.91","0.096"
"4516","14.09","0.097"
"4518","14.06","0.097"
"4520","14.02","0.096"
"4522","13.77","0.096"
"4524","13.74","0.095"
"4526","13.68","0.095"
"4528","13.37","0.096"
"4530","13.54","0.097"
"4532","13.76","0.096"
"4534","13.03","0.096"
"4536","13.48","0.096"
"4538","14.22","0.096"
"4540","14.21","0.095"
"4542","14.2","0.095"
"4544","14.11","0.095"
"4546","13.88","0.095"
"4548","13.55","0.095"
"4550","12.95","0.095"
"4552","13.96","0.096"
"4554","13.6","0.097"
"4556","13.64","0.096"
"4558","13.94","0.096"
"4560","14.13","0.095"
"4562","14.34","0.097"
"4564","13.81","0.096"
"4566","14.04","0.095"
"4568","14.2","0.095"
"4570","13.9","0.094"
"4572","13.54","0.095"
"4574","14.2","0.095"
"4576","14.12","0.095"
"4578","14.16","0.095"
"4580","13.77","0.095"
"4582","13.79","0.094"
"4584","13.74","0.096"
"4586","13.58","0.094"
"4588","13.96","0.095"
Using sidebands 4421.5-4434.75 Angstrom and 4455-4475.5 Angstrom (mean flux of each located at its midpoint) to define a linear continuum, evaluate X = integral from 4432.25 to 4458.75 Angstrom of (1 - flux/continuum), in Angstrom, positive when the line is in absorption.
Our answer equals 0.2 Angstrom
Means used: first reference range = 13.9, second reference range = 13.7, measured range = 13.7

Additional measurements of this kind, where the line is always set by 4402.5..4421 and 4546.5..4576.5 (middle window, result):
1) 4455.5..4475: 0.1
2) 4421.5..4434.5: -0.1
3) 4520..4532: 0.2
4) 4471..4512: -0.6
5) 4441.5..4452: 0.0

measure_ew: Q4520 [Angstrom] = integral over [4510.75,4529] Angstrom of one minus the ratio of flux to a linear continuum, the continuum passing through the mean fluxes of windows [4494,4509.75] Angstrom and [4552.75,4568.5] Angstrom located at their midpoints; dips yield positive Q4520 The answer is 0.1 Angstrom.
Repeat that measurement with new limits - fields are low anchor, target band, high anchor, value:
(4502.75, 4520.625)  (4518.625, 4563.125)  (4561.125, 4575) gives 0.94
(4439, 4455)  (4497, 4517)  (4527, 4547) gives -0.52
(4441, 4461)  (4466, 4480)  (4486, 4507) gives -0.10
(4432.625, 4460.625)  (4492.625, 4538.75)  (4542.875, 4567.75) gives -0.34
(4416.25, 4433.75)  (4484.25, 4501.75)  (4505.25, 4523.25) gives 0.08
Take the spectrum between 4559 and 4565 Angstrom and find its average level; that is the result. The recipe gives 14.1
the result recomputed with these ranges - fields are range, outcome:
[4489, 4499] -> 13.9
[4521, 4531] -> 13.6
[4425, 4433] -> 14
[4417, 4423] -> 14.1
